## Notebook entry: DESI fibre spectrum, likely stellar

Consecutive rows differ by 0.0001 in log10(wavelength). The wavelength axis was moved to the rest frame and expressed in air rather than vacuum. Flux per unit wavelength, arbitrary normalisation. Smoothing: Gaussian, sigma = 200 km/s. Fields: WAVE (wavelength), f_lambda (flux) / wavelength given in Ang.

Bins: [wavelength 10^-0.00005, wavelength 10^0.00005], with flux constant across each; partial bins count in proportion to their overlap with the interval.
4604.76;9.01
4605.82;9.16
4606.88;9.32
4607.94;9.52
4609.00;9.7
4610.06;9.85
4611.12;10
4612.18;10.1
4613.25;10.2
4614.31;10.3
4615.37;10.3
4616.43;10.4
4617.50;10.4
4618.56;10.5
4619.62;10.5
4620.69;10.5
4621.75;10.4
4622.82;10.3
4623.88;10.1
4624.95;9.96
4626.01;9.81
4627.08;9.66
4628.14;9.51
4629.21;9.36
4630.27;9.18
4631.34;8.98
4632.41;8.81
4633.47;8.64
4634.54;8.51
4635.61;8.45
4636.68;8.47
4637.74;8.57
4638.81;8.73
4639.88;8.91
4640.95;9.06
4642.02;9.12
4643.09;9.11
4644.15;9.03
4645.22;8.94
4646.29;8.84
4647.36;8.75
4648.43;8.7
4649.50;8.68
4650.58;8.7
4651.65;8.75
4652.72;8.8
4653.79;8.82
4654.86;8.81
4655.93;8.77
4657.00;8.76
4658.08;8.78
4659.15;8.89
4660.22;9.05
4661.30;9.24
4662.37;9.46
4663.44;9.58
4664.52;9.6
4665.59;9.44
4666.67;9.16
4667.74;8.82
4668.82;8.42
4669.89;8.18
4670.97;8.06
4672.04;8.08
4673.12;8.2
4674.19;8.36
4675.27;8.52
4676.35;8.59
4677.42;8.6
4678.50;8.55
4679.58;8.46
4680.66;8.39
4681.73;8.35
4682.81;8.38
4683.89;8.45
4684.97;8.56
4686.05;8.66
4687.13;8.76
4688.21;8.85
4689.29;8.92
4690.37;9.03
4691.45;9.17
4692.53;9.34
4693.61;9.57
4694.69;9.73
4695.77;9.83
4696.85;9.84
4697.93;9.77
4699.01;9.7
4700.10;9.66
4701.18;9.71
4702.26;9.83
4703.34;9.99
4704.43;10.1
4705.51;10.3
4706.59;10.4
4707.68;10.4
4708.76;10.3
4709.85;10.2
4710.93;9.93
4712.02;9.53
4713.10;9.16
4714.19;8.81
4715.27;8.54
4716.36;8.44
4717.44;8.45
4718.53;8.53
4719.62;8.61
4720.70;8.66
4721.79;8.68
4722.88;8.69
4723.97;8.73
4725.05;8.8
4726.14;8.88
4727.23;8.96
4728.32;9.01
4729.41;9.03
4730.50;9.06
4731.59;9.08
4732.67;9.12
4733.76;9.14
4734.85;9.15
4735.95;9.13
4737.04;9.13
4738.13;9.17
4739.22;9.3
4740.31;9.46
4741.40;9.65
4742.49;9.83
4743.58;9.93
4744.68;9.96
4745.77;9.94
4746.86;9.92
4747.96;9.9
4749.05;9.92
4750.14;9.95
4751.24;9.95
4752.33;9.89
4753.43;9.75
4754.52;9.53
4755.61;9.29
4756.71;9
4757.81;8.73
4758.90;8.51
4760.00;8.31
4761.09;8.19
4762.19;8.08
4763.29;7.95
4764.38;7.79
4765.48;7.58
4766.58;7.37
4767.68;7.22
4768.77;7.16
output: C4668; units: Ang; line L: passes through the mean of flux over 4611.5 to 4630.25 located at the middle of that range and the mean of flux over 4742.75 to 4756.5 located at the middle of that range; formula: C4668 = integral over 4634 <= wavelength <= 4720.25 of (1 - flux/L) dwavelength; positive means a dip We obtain 8.3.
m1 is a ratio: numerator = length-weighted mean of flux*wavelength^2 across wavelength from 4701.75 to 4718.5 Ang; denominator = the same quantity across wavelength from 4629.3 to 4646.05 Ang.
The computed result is 1.1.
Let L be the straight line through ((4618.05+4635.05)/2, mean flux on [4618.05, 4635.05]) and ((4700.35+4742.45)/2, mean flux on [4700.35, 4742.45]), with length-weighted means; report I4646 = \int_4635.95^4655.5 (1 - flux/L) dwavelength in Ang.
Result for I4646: 1.6 Ang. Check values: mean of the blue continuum 9.67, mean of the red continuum 9.28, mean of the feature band 8.82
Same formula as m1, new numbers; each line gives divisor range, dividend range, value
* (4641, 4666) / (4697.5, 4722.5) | 1.08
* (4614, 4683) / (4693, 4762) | 1.07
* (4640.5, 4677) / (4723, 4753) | 1.10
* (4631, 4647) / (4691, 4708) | 1.15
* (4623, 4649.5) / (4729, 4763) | 1.08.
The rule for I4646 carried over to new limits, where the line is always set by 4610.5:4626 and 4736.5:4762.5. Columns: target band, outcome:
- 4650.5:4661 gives 1.25 Ang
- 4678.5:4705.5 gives 1.53 Ang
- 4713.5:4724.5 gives 1.12 Ang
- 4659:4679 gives 2.33 Ang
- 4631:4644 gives 1.74 Ang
